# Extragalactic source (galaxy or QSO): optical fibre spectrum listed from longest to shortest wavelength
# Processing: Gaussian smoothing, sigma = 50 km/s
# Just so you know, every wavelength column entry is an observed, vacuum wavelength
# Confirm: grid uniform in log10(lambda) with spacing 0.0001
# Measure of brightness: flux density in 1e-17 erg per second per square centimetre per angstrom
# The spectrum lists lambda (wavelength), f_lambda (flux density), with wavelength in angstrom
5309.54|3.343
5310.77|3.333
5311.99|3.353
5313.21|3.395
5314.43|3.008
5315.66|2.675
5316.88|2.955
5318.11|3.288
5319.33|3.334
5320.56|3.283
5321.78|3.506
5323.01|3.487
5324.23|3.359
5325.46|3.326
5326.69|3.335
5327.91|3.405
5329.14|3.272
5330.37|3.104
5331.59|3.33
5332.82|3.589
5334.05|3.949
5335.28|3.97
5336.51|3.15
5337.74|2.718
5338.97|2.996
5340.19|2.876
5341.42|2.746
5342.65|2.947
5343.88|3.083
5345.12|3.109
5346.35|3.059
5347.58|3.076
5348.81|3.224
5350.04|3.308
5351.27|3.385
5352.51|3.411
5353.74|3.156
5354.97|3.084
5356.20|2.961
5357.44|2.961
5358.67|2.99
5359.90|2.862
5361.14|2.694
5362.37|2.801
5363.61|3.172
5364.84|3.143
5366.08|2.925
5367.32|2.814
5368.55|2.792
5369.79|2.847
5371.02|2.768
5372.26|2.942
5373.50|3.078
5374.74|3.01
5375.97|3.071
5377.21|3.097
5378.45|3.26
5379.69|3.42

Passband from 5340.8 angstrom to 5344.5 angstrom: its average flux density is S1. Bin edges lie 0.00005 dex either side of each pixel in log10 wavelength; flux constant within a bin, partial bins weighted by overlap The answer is 2.92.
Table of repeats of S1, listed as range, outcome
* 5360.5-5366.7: 2.94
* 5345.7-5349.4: 3.12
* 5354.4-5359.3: 3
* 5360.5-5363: 2.74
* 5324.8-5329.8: 3.33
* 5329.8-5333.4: 3.35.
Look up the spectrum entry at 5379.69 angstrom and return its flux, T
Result 3.42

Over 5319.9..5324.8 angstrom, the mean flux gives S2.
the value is 3.41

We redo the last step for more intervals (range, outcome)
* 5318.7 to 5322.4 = 3.37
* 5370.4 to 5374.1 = 2.93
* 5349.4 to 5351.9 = 3.34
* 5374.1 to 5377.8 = 3.06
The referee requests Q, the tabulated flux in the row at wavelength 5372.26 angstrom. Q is 2.942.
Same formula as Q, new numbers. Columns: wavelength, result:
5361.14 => 2.694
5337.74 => 2.718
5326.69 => 3.335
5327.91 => 3.405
